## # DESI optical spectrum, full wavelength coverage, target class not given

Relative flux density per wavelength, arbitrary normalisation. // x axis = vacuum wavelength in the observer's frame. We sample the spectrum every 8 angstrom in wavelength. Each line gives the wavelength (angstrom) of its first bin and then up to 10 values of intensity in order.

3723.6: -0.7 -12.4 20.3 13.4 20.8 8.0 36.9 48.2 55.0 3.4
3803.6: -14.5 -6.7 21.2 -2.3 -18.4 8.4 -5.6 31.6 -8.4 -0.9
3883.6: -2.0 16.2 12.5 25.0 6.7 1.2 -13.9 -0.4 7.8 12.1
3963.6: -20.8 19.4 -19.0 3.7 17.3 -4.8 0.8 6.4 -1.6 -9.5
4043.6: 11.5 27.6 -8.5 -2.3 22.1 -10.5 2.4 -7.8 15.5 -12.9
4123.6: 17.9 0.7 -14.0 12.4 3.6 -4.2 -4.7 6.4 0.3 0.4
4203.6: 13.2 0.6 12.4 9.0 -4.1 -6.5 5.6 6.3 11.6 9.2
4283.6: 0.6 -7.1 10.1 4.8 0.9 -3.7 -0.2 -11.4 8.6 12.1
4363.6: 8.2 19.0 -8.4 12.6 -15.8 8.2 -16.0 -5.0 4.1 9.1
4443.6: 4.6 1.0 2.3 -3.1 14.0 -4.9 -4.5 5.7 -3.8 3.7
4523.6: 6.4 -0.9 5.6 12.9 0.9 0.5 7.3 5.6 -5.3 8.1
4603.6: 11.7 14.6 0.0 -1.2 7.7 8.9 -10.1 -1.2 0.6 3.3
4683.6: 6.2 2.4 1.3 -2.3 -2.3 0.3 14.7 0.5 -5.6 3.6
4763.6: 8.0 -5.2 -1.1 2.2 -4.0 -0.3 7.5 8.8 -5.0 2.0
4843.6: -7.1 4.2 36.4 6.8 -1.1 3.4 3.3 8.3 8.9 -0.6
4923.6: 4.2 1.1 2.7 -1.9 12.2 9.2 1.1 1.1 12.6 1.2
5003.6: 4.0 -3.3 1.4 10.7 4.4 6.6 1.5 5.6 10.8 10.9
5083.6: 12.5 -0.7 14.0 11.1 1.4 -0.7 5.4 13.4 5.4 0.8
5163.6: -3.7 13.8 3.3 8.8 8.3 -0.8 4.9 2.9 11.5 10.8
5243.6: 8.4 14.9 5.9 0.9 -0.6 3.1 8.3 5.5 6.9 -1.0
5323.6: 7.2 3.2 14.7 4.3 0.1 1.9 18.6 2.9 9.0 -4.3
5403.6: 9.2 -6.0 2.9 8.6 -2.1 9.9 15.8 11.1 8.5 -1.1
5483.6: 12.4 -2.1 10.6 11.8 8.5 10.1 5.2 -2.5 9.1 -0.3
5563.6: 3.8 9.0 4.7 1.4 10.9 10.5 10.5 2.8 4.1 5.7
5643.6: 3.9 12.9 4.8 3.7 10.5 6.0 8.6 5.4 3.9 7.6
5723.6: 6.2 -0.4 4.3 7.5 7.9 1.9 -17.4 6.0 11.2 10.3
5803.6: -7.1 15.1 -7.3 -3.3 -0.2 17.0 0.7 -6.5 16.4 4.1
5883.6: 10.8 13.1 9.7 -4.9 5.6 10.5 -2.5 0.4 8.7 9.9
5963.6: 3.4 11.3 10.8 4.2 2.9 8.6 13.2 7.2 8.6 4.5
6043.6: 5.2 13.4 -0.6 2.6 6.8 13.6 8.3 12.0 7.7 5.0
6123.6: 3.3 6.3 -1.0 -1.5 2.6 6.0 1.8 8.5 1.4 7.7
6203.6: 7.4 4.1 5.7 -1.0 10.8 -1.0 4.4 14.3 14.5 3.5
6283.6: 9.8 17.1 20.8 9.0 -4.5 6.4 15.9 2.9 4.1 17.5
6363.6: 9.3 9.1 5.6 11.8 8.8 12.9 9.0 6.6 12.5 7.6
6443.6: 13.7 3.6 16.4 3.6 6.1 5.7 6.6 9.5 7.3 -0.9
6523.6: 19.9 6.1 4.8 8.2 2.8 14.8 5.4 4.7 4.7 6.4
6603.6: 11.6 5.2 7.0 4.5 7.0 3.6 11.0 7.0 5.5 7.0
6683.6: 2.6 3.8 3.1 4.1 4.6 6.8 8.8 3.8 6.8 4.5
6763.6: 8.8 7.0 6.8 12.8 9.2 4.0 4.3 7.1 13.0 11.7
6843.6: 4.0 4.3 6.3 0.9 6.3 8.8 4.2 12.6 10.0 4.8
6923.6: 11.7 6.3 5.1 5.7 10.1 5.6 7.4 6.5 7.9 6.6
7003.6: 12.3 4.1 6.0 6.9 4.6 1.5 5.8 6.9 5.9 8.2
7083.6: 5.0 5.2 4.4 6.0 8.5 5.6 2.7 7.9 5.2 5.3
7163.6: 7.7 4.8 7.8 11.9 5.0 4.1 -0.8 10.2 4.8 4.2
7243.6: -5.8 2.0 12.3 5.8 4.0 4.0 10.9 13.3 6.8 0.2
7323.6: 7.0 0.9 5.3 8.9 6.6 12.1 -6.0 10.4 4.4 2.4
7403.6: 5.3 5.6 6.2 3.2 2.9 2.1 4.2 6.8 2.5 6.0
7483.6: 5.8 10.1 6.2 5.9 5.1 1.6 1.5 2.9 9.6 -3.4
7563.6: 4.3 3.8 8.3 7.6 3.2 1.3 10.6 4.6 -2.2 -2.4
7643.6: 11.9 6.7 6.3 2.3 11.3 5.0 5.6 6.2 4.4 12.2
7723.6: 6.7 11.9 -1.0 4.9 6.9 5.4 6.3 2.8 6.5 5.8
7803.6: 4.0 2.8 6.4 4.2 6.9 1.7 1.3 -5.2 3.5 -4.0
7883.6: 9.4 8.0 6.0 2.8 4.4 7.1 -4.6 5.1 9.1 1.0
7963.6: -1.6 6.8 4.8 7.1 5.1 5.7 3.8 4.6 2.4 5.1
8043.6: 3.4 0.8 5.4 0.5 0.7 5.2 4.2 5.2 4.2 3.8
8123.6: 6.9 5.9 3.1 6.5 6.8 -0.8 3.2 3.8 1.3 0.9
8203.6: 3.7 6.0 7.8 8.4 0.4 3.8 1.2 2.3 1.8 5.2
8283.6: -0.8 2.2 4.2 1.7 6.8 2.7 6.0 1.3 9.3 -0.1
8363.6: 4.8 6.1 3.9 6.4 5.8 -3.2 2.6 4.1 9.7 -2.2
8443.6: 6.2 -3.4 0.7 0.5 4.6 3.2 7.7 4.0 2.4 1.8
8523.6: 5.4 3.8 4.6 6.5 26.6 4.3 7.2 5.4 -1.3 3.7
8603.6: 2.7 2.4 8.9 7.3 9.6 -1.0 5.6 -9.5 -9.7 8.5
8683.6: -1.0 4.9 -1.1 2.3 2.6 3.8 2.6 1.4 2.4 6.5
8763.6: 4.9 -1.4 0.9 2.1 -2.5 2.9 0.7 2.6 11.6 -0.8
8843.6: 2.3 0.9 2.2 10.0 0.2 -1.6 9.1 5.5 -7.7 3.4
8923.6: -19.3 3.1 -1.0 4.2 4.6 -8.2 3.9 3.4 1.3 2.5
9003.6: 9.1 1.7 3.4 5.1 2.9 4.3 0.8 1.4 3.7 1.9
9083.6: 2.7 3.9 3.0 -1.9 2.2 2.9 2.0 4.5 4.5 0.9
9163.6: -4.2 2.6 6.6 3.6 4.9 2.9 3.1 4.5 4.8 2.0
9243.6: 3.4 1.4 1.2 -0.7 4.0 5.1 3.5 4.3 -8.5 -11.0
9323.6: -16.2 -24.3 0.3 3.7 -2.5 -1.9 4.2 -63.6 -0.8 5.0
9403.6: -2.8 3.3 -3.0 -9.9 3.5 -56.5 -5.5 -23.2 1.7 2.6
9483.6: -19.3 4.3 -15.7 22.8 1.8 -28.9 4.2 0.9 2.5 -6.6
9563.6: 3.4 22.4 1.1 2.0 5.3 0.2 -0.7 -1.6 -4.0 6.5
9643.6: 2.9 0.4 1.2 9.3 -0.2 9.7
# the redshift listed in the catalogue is 0.303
